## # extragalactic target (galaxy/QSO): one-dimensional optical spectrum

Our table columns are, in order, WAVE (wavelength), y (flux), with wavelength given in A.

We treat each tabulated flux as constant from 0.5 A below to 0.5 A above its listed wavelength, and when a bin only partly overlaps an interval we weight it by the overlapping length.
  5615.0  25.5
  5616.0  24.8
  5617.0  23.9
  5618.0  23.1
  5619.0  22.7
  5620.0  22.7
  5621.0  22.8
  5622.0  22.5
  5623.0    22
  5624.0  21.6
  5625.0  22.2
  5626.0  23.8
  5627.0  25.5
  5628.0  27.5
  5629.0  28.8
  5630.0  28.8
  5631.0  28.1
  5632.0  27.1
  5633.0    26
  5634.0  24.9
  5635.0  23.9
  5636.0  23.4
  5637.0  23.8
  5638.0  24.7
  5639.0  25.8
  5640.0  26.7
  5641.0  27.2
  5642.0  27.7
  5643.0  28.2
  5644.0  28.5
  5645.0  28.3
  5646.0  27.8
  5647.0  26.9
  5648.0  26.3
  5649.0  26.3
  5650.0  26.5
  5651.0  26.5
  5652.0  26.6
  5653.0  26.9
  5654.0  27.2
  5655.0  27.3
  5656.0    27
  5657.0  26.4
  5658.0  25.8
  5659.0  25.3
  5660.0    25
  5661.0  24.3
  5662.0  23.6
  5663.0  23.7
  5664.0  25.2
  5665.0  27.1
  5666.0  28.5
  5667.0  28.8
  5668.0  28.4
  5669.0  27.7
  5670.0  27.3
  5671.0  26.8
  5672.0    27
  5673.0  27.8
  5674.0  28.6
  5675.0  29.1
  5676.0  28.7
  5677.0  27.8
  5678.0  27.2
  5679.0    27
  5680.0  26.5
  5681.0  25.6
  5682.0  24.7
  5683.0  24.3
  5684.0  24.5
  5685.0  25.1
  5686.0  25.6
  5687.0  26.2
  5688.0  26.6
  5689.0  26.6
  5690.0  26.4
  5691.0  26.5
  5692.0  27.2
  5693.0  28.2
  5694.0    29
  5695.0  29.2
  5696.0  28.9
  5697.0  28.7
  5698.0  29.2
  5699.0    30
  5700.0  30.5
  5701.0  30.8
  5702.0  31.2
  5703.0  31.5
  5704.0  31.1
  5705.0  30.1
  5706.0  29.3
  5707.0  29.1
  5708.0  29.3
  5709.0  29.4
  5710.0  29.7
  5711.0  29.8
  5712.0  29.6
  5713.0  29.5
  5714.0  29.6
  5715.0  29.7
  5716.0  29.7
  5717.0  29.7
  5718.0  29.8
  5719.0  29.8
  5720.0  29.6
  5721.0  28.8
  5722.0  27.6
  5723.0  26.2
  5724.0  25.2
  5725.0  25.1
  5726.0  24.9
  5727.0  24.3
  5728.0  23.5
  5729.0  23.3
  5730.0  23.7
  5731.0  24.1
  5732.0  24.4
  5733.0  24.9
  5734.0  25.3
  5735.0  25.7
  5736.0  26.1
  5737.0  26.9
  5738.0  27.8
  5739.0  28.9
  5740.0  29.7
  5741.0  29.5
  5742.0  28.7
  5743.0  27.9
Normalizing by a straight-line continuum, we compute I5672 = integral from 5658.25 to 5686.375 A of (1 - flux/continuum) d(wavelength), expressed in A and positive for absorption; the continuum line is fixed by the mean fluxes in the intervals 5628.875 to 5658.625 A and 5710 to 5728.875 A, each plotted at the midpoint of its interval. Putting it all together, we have 0.6 A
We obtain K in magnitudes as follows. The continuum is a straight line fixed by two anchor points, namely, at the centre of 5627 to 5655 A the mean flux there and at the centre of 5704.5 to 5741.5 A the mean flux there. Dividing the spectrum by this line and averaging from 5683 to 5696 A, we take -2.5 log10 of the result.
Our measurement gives 0.02 mag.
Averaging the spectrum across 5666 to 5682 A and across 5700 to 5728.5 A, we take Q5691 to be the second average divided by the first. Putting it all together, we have 1.04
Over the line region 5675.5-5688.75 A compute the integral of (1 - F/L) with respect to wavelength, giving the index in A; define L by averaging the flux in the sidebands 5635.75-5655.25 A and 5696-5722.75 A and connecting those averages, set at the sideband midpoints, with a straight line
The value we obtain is 1.0 A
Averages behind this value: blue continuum 26.7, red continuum 29.7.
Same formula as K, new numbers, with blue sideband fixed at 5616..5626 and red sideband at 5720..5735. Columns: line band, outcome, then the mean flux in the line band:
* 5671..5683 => -0.13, 27.1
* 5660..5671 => -0.11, 26.4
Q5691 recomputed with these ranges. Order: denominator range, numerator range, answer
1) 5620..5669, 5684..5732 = 1.08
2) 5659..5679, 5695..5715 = 1.11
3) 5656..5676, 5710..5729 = 1.04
